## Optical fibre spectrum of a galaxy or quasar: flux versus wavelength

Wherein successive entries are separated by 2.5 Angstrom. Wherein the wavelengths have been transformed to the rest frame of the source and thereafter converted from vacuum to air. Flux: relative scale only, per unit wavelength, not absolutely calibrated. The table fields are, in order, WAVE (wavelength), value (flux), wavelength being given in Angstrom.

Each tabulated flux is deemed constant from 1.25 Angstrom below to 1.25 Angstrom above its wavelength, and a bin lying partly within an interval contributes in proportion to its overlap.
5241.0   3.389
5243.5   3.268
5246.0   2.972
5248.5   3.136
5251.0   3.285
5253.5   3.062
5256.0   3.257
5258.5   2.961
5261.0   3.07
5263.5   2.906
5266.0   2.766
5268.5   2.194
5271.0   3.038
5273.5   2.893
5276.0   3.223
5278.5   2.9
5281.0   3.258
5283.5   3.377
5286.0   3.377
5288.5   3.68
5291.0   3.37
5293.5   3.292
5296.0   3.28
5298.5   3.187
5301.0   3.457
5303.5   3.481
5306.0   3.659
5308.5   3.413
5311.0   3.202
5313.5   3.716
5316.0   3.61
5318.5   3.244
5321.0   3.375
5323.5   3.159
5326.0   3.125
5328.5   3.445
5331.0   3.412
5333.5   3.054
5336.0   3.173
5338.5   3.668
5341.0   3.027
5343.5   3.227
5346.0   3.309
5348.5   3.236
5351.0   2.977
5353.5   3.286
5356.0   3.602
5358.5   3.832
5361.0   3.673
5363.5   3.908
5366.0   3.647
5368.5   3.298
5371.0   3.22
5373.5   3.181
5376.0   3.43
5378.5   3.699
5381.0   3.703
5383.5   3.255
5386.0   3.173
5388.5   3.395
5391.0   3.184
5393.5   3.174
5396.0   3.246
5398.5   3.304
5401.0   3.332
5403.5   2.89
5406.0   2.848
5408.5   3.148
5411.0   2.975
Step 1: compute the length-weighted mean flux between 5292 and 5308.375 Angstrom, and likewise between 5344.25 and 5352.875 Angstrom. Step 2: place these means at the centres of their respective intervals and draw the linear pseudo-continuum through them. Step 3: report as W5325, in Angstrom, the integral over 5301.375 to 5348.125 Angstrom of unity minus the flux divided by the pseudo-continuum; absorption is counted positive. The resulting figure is -0.9 Angstrom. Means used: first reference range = 3.39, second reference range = 3.19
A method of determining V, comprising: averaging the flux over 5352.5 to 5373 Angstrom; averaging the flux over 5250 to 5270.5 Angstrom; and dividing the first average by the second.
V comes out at 1.21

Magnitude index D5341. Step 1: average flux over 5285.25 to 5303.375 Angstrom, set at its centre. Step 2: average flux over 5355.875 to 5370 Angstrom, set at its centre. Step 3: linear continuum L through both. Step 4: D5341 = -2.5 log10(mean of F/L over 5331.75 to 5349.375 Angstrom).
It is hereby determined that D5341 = 0.10 mag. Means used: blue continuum 3.38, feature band 3.25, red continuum 3.66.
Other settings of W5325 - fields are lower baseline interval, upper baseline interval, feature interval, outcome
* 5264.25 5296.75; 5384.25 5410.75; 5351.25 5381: -3.4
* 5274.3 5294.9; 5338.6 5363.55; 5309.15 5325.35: -0.1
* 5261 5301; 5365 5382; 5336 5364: -0.3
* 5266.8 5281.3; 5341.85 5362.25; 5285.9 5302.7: -2.0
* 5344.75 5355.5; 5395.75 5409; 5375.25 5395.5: -1.4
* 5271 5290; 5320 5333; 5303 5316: -1.0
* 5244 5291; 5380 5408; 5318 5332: -0.7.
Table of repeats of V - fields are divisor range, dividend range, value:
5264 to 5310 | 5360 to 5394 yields 1.07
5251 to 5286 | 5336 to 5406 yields 1.11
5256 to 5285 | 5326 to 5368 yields 1.14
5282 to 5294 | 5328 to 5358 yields 0.96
